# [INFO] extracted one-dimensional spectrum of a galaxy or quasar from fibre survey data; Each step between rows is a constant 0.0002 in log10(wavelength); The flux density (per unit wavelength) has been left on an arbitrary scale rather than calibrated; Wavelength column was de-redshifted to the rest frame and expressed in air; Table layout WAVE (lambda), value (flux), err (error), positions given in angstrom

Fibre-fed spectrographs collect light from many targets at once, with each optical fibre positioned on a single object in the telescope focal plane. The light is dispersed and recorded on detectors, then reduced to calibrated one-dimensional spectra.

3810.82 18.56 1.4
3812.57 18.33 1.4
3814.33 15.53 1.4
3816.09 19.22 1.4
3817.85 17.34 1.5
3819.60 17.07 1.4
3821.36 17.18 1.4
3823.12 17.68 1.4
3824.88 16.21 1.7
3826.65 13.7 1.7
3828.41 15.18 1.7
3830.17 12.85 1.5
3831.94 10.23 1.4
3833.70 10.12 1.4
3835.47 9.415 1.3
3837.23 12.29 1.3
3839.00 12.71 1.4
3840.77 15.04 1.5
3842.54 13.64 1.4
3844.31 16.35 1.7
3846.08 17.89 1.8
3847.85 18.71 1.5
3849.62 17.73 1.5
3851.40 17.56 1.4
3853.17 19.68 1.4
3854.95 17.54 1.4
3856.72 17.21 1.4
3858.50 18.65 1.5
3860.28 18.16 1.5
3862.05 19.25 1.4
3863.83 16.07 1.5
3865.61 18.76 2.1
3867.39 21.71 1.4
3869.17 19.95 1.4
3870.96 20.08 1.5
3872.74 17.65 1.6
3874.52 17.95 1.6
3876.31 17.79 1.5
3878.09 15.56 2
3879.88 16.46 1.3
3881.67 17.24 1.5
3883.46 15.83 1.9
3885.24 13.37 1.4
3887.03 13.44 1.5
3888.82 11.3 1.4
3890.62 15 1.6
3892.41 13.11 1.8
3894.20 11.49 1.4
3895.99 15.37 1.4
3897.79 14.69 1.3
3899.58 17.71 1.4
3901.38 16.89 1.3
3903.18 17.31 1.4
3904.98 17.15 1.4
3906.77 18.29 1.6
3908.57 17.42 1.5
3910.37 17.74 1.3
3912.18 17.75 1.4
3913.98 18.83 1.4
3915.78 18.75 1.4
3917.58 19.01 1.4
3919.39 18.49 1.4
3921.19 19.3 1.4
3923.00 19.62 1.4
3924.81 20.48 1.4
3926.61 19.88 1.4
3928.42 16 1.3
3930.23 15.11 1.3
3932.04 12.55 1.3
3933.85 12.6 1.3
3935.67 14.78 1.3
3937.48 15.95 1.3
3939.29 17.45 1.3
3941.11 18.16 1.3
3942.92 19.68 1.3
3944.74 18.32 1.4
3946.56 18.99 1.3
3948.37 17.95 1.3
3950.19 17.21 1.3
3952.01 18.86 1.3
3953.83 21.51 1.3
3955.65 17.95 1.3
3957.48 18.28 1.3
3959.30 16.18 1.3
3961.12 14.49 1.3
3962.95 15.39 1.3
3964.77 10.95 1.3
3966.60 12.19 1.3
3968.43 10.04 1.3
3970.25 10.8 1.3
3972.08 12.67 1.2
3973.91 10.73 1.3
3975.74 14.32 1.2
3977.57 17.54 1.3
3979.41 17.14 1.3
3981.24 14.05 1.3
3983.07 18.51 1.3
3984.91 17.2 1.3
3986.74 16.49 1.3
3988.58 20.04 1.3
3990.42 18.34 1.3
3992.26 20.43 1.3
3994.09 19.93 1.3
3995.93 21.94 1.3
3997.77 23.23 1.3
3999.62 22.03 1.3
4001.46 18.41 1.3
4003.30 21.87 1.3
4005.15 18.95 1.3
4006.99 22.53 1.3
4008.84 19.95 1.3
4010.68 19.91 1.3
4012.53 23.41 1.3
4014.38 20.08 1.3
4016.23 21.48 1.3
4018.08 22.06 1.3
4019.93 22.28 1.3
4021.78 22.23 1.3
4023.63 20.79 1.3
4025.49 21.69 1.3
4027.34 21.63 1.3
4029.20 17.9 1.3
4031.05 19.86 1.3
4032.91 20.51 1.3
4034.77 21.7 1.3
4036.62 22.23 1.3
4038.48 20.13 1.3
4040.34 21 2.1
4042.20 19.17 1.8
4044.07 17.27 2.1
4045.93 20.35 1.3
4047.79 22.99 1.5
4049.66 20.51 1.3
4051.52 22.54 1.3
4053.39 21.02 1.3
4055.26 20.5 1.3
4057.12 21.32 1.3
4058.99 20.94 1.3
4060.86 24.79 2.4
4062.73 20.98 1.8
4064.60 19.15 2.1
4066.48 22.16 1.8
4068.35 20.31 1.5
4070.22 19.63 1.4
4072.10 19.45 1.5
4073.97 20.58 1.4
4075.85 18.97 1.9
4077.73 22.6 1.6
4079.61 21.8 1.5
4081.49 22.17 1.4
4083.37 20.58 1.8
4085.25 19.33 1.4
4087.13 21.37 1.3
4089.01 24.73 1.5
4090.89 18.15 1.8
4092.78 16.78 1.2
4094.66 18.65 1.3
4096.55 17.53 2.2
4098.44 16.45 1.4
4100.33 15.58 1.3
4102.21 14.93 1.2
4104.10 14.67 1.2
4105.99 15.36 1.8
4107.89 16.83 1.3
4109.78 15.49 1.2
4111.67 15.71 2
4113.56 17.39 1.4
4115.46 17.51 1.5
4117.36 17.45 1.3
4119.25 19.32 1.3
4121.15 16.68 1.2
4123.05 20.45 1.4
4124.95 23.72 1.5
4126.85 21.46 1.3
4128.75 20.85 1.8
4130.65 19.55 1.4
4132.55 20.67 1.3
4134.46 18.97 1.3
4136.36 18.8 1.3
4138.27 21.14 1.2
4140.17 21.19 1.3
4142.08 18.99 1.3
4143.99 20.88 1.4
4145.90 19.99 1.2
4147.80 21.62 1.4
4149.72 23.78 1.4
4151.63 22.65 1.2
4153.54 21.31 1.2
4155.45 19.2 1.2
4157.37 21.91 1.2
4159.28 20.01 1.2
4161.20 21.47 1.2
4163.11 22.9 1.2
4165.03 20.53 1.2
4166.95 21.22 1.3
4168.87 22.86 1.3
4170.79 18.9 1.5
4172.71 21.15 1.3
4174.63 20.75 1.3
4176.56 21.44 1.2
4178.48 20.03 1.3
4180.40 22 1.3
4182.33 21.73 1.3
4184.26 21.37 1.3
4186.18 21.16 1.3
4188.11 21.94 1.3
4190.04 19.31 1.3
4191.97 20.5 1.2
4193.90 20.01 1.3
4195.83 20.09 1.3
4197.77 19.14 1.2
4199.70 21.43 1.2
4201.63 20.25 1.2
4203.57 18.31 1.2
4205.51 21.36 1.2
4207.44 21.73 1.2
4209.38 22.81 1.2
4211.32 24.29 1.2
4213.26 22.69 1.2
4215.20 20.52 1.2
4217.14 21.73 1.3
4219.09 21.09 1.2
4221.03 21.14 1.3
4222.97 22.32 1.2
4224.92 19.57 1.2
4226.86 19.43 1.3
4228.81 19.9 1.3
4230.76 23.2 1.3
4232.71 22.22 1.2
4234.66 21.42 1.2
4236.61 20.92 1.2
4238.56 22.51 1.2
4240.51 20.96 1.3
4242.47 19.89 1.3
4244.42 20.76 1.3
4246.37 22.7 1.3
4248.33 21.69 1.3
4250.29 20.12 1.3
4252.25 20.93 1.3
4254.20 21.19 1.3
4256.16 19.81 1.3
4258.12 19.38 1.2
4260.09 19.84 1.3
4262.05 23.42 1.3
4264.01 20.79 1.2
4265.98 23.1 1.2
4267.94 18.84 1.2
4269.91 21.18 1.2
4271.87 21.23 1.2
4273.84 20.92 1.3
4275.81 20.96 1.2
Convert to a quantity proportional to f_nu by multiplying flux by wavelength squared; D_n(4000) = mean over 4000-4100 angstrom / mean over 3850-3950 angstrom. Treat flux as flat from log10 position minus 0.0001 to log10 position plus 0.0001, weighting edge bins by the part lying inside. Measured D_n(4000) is 1.30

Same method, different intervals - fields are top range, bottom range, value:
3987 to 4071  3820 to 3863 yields 1.47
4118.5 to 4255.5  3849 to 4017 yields 1.37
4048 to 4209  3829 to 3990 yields 1.38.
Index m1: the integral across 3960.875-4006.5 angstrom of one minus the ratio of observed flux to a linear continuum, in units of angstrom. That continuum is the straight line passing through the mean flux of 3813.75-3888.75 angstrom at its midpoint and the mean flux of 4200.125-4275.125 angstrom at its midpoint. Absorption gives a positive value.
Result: 3.0 angstrom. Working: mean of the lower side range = 16.3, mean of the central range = 16.8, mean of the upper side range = 21.2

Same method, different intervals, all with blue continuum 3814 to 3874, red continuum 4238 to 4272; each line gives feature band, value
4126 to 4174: -2.52 angstrom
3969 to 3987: 3.15 angstrom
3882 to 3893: 1.98 angstrom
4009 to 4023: -2.42 angstrom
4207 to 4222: -1.07 angstrom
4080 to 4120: 2.75 angstrom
